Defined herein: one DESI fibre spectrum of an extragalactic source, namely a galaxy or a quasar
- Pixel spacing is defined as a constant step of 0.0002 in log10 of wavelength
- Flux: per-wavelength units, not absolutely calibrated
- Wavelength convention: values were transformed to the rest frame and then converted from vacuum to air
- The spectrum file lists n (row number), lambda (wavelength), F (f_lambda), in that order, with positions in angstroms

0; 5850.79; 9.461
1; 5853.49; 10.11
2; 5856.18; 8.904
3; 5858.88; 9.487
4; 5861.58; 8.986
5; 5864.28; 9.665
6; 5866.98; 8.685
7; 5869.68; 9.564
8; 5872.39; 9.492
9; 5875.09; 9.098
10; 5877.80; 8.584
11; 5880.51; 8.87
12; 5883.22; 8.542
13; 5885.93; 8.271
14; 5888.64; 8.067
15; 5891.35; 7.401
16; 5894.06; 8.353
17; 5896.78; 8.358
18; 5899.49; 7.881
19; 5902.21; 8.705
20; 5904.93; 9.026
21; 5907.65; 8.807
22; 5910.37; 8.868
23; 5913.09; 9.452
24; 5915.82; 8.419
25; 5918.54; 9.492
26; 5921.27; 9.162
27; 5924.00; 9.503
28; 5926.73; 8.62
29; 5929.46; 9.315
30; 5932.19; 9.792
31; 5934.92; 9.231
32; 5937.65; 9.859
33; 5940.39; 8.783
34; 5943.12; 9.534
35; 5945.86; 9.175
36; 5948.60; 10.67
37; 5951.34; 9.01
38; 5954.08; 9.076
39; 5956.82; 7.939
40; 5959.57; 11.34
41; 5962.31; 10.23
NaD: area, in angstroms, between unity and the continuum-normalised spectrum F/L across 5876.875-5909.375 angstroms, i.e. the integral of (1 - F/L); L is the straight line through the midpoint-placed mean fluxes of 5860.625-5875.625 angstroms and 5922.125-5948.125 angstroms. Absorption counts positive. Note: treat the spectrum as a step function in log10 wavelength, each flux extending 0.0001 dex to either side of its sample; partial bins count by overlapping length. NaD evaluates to 3.1 angstroms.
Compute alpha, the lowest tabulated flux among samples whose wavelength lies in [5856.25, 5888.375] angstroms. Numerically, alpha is 8.271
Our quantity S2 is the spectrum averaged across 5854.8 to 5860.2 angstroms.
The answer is 9.21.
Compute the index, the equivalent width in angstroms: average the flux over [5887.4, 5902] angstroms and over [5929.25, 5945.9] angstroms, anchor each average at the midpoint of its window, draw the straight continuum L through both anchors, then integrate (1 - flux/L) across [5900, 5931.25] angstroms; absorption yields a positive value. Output -1.1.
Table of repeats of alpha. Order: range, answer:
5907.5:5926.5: 8.419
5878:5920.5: 7.401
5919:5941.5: 8.62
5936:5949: 8.783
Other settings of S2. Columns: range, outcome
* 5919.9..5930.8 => 9.14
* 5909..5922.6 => 9.08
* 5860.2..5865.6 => 9.32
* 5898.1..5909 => 8.61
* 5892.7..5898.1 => 8.35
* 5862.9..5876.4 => 9.3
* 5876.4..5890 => 8.47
